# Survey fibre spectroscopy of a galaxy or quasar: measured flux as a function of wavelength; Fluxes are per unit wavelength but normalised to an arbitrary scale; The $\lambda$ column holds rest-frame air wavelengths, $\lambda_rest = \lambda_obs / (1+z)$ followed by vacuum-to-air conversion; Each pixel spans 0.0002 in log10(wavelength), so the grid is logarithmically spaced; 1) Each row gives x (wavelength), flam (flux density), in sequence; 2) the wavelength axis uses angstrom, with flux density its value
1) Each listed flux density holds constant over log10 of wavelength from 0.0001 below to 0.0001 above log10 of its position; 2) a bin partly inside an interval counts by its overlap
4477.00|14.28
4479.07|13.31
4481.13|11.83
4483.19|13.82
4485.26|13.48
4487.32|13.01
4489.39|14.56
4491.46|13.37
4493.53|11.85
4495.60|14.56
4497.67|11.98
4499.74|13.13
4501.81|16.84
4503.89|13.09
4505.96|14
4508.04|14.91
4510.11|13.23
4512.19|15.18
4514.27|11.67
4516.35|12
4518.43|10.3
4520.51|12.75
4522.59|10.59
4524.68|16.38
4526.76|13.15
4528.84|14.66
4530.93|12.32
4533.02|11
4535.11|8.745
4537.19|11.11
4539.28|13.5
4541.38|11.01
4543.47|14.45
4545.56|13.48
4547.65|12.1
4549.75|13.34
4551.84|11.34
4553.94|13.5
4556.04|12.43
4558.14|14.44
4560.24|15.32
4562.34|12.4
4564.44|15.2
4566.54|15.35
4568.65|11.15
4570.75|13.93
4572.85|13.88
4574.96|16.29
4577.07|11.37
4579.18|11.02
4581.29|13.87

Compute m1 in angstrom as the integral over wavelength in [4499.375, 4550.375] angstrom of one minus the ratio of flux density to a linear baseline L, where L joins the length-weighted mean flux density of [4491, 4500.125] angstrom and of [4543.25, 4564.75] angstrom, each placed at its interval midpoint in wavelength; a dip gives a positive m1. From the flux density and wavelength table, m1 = 0.9 angstrom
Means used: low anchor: 12.9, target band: 12.9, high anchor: 13.4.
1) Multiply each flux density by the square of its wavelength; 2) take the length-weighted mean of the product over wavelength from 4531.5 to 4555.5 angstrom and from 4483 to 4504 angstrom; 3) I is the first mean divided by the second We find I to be 0.91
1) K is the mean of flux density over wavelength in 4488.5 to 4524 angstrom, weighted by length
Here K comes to 13.2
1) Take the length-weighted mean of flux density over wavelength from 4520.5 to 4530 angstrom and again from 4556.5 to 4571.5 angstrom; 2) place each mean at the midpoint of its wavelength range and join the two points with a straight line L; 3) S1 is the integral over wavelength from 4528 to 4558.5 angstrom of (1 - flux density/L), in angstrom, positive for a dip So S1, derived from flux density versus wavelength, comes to 2.9 angstrom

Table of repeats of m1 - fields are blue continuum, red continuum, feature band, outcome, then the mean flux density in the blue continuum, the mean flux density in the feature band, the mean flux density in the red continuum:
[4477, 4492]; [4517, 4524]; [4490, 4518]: -2.5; 13.4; 13.5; 11.5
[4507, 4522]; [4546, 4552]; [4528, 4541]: 0.9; 12.8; 11.8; 12.5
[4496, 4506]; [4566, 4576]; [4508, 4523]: 1.5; 13.8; 12.5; 14.1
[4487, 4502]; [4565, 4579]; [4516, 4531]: 0.8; 13.5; 12.8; 13.5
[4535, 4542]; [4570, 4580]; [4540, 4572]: -2.5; 11.4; 13.3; 13.3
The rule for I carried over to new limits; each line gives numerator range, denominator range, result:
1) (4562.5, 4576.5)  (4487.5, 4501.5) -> 1.09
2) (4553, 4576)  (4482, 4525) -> 1.08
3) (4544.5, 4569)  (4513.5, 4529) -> 1.08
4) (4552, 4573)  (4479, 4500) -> 1.07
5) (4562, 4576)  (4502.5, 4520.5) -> 1.11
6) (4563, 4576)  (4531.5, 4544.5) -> 1.24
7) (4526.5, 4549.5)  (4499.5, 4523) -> 0.94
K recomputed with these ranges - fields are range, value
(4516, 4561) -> 12.6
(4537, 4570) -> 13.2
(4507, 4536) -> 12.7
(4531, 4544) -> 11.6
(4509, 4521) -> 12.5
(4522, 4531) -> 13.7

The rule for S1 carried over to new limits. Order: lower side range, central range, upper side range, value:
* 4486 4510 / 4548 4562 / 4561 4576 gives 0.7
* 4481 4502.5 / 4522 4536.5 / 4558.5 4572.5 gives 1.4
